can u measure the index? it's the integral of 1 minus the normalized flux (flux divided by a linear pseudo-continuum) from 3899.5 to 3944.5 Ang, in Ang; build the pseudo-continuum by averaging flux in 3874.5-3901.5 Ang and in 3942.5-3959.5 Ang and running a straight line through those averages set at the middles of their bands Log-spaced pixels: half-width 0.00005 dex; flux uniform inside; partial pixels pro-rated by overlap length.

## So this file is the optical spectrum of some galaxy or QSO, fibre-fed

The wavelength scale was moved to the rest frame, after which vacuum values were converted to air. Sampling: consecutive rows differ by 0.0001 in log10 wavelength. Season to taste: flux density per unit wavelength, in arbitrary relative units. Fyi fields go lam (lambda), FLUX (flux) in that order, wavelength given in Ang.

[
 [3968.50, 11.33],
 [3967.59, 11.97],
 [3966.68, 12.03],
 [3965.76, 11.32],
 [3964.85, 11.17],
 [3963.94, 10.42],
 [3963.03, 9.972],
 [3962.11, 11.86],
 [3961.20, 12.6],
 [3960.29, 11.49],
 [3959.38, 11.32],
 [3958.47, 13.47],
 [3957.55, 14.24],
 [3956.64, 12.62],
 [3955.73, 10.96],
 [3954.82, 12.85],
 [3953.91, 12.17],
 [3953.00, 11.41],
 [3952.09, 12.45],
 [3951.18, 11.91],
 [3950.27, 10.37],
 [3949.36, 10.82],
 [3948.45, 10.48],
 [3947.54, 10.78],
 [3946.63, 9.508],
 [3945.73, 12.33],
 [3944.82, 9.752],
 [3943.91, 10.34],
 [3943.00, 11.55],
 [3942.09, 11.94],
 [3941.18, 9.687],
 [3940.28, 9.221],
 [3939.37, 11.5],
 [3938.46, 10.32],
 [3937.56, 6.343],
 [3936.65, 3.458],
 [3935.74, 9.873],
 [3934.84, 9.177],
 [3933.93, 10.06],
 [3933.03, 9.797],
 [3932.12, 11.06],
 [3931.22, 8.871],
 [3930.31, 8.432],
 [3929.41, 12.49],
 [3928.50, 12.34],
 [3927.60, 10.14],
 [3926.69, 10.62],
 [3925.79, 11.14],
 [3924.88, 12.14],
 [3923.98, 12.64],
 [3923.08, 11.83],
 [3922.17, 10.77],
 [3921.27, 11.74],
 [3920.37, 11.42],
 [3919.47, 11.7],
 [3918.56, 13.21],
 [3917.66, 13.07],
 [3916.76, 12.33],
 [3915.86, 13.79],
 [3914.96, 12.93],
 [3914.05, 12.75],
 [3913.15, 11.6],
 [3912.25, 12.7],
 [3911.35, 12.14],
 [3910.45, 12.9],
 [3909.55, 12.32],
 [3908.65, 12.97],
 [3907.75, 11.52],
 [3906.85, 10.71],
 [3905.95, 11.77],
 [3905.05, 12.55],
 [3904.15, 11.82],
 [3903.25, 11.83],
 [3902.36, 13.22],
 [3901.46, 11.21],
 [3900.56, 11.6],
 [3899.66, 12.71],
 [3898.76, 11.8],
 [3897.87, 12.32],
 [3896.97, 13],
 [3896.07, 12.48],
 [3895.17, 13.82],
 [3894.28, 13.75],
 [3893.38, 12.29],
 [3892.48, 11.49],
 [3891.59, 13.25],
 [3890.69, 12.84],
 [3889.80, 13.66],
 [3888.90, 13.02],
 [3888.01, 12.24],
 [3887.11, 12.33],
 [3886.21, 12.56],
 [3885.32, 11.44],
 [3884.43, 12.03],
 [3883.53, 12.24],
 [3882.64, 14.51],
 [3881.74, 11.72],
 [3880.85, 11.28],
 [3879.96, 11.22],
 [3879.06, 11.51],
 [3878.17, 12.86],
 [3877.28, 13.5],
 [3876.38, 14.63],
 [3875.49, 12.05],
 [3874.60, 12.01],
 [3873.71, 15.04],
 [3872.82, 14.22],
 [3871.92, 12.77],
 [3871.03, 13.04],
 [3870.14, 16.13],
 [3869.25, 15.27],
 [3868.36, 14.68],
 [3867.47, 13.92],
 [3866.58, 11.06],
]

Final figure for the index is 2.9 Ang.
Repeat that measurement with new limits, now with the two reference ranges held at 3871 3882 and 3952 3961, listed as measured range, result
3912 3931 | 1.0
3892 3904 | 0.2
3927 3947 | 4.0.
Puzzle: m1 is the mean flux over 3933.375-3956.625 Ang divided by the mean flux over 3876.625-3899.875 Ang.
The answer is 0.83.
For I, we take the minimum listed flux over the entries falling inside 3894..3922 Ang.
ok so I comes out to 10.71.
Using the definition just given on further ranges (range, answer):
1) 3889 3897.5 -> 11.49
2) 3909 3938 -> 3.458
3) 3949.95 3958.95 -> 10.37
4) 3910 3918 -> 11.6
